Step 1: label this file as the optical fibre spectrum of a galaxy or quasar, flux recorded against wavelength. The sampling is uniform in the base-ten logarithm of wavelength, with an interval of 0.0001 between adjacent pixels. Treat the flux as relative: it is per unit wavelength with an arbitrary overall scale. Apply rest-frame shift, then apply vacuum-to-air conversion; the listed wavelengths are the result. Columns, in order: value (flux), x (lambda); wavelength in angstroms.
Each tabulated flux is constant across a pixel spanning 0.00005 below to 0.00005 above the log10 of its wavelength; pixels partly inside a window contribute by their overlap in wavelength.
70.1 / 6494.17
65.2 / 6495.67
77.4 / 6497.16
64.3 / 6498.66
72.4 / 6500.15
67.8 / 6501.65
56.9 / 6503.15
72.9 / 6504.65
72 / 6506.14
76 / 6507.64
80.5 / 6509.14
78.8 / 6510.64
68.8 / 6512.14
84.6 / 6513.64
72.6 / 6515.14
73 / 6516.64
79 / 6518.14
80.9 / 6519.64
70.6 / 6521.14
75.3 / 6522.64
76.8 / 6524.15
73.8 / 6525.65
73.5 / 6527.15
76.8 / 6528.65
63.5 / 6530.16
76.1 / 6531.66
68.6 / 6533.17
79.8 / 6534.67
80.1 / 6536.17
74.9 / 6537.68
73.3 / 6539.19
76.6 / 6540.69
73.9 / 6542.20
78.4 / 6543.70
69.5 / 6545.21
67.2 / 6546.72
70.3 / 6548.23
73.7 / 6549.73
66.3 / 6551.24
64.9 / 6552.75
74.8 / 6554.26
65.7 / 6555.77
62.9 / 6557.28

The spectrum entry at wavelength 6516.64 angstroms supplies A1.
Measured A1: 73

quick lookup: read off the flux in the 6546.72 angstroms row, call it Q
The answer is 67.2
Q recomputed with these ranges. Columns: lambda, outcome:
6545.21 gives 69.5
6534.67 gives 79.8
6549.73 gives 73.7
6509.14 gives 80.5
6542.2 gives 73.9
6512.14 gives 68.8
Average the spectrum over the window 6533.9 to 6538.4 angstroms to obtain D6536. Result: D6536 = 78.3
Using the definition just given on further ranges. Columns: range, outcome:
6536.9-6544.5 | 75.4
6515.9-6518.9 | 76.1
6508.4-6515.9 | 77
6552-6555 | 69.8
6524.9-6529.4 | 74.8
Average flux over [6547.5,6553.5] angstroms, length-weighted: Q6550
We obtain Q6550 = 68.9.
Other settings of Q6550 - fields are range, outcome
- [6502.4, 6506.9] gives 67.3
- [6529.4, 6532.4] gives 69.7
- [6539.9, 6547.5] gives 73.1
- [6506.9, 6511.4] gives 78.4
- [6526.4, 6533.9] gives 71.7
